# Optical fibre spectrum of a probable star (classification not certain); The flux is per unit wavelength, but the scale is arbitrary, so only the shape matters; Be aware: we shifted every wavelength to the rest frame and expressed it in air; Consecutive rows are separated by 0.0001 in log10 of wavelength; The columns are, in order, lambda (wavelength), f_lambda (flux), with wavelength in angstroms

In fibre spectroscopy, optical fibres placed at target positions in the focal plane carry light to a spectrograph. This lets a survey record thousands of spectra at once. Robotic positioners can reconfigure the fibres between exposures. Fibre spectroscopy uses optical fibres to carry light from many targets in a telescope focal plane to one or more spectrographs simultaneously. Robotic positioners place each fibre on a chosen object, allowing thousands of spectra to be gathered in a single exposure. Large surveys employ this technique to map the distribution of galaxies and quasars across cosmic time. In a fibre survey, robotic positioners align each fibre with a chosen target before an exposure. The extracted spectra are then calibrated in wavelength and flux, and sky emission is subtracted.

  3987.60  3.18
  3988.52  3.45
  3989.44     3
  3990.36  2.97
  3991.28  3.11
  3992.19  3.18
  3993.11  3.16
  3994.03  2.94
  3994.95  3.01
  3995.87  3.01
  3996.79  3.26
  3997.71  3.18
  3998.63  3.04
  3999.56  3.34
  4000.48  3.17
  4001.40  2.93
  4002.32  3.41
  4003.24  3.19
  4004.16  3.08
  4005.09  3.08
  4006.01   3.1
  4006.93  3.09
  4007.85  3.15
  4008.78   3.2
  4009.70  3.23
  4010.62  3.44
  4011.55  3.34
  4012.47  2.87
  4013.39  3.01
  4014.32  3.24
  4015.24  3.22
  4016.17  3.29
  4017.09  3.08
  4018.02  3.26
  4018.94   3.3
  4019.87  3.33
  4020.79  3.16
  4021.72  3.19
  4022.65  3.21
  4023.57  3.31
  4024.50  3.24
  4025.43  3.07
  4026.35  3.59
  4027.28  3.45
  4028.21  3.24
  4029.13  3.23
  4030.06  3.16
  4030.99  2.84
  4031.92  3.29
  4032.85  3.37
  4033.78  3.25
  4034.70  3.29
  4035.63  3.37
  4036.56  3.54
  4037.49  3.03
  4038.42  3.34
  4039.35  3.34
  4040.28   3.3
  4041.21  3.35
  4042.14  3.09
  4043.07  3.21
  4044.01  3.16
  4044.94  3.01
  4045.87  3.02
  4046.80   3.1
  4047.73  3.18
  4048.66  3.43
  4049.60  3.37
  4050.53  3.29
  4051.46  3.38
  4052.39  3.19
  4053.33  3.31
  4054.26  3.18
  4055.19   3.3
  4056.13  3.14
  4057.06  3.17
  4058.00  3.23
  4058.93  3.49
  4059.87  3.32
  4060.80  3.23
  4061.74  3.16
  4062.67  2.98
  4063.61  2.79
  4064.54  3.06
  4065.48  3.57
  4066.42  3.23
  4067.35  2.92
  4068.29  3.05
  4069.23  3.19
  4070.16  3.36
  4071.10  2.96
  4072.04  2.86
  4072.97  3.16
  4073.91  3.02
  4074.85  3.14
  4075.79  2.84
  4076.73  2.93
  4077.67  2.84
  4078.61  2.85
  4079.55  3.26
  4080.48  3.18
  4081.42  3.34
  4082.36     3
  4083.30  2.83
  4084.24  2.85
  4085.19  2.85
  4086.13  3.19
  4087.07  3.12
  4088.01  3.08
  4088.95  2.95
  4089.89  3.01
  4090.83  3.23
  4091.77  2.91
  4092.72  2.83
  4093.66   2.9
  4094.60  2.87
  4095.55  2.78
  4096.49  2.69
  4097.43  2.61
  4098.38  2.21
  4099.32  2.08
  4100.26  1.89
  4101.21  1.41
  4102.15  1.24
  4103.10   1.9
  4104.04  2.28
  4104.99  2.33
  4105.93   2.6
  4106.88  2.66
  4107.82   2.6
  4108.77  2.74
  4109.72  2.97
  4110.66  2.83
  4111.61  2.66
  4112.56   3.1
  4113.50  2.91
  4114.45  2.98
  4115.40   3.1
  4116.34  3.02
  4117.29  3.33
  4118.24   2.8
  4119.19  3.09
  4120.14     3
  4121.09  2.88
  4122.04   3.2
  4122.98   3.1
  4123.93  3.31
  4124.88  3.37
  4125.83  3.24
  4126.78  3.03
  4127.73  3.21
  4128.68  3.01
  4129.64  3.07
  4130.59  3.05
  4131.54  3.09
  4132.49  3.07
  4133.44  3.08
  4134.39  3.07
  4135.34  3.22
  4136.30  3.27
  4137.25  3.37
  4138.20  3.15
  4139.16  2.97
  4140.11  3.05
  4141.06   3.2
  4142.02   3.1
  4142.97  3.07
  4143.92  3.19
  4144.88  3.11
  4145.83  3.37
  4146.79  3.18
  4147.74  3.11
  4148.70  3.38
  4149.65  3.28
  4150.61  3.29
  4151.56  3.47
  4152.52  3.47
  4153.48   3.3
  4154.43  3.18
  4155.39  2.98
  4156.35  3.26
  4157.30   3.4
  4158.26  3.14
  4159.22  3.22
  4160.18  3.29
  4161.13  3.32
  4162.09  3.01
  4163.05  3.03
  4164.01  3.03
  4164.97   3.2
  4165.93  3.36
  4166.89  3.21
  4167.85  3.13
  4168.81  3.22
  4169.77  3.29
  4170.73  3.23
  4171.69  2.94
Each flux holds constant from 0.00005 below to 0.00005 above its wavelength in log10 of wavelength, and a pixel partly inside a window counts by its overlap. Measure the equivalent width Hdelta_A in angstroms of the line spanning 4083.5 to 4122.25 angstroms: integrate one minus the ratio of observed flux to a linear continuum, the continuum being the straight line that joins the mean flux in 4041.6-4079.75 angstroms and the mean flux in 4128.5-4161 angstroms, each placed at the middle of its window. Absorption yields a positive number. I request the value 5.5 angstroms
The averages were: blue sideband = 3.14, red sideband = 3.19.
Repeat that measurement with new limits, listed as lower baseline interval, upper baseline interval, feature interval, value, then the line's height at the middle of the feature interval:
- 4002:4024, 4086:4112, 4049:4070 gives -2.52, 2.87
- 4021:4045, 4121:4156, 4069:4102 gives 3.81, 3.22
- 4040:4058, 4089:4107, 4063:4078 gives -0.92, 2.88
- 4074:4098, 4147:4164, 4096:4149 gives 3.86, 3.11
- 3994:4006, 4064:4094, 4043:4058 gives -0.67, 3.08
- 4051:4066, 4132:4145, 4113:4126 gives 0.27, 3.16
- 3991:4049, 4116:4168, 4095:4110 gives 4.12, 3.18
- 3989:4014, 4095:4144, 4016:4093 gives -4.14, 3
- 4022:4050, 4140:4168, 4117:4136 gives 0.65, 3.22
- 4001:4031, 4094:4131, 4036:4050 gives -0.70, 3.08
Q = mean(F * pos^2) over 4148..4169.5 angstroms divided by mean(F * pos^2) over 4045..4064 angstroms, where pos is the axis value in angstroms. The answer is 1.06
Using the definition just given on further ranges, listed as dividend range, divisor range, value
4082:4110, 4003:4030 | 0.85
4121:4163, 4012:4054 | 1.04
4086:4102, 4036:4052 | 0.84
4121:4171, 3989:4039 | 1.06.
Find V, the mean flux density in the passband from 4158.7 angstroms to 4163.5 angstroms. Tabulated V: 3.17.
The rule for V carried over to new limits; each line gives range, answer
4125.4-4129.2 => 3.11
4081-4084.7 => 3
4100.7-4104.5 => 1.71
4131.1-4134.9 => 3.08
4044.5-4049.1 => 3.15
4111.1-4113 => 2.87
